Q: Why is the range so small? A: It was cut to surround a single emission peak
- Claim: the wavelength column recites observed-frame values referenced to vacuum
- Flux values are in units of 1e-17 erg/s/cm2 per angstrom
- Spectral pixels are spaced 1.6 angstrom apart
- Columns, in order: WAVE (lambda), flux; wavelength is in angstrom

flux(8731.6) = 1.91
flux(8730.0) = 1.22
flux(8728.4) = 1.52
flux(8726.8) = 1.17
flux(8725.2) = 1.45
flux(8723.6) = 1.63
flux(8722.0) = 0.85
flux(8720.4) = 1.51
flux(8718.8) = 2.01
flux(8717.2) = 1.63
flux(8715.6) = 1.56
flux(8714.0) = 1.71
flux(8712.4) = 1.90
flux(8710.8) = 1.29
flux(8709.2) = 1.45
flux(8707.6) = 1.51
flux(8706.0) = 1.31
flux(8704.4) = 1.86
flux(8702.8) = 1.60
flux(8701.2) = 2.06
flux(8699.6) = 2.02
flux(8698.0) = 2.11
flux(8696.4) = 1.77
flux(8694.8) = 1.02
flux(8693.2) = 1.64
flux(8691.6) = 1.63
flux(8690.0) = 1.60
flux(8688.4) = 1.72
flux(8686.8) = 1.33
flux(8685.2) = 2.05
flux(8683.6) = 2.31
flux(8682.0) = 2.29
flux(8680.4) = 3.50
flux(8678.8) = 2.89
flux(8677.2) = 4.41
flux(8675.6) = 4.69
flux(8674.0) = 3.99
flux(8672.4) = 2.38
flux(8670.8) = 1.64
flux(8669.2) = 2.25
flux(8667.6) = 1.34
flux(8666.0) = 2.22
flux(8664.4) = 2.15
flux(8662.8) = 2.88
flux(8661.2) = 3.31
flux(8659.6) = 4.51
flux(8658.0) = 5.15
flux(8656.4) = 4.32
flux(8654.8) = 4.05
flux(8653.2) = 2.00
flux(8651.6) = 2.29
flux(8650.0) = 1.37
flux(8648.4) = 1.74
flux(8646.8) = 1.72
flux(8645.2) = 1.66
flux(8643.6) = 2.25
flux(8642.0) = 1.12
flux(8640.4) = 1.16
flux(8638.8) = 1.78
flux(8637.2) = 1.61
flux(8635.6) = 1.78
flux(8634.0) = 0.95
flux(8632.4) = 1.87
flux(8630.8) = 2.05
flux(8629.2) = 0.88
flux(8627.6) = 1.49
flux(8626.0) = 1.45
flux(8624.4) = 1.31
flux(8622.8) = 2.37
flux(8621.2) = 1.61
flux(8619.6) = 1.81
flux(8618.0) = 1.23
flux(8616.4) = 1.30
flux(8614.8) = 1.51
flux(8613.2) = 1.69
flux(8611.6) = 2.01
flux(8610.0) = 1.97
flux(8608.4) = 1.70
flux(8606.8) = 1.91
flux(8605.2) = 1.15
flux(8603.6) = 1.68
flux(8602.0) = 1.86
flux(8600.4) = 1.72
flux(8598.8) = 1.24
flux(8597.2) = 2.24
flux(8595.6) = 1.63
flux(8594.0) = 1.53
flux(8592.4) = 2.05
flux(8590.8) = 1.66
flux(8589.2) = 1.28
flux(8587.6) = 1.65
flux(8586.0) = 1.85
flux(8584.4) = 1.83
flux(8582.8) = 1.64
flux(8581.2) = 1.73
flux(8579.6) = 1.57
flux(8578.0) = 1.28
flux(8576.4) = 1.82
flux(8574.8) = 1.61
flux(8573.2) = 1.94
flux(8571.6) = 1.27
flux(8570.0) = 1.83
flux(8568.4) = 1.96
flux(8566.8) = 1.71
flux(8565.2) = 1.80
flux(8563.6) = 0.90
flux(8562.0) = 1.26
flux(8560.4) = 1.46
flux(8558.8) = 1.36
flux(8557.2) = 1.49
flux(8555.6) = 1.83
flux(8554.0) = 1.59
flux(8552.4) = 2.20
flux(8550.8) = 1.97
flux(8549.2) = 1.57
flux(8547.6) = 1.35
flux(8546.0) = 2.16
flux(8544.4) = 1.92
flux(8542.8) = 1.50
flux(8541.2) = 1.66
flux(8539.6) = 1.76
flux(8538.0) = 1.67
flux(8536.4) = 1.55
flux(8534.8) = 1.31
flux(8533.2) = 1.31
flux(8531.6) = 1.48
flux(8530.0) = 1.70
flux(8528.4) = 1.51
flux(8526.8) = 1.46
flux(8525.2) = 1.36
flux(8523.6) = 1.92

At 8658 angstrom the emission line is [S II]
